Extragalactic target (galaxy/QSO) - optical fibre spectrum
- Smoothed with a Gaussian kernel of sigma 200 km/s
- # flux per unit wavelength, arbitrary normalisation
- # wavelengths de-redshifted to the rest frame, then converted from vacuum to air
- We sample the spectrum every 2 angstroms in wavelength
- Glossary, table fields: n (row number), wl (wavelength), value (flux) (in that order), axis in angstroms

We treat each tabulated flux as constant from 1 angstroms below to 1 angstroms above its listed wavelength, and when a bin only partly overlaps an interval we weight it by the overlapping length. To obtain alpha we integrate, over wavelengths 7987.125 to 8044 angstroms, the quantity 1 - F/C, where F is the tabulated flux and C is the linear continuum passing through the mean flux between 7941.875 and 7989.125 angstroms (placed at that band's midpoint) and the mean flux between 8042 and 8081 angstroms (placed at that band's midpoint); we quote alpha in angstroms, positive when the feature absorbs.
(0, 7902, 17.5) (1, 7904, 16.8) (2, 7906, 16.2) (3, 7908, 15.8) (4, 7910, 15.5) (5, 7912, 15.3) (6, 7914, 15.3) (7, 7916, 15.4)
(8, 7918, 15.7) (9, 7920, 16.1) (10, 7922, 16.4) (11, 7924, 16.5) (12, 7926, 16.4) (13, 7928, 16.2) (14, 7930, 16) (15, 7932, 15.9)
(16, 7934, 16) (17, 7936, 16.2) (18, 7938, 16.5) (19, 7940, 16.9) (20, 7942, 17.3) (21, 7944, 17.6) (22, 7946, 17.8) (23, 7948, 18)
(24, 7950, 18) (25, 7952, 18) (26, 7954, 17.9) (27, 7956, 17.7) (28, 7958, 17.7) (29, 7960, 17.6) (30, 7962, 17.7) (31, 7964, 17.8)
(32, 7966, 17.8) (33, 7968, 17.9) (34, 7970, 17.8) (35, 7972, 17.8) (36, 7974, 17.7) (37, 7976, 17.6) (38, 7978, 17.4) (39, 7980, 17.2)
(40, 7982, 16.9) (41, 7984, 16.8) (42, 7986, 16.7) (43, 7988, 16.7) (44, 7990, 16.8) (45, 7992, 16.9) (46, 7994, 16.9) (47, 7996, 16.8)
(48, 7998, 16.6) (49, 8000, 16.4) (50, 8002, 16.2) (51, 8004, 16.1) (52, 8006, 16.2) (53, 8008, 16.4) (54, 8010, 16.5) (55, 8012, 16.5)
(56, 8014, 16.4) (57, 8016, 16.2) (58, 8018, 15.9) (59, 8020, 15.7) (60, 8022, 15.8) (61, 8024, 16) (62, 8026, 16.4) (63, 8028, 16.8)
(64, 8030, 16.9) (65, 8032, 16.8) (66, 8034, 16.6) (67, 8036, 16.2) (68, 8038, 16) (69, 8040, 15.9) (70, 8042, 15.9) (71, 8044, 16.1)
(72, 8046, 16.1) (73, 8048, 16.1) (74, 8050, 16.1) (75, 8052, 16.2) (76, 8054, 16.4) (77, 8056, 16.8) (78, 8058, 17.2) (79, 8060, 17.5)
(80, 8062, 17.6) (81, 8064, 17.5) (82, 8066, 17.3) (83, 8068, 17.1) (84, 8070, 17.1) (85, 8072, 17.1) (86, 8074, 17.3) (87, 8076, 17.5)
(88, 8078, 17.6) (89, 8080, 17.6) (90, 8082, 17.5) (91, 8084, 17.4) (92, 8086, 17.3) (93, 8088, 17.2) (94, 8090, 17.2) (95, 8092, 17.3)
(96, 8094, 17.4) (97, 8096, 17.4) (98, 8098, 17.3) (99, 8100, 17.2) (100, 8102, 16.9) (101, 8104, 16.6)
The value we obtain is 2.85 angstroms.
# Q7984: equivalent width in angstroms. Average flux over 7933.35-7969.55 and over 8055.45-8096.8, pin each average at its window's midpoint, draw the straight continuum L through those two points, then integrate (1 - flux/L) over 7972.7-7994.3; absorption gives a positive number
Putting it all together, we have 0.5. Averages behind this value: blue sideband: 17.5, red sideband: 17.3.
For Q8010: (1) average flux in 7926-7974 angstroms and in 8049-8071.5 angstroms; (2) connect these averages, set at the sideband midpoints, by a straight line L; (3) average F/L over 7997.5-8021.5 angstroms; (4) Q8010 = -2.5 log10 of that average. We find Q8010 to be 0.06 mag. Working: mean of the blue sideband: 17.3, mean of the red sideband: 17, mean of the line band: 16.2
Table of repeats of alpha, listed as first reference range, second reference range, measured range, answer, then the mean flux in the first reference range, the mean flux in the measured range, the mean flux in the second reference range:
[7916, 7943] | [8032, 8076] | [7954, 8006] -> -2.3 angstroms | 16.3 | 17.2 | 16.7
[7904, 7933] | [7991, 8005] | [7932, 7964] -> -2.4 angstroms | 15.9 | 17.4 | 16.6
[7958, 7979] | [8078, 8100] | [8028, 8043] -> 1.0 angstroms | 17.7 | 16.4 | 17.4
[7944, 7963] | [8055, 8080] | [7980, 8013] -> 1.9 angstroms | 17.8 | 16.6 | 17.3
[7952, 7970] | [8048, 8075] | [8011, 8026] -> 1.1 angstroms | 17.8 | 16.1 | 17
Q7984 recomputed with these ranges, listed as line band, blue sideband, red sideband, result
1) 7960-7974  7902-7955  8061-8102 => -0.9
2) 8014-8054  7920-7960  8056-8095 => 2.4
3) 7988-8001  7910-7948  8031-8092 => -0.1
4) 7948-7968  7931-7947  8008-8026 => -1.4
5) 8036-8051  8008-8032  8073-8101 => 0.6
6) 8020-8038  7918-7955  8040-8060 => 0.1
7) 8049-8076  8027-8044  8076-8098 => -0.2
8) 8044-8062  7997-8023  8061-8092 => 0.4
